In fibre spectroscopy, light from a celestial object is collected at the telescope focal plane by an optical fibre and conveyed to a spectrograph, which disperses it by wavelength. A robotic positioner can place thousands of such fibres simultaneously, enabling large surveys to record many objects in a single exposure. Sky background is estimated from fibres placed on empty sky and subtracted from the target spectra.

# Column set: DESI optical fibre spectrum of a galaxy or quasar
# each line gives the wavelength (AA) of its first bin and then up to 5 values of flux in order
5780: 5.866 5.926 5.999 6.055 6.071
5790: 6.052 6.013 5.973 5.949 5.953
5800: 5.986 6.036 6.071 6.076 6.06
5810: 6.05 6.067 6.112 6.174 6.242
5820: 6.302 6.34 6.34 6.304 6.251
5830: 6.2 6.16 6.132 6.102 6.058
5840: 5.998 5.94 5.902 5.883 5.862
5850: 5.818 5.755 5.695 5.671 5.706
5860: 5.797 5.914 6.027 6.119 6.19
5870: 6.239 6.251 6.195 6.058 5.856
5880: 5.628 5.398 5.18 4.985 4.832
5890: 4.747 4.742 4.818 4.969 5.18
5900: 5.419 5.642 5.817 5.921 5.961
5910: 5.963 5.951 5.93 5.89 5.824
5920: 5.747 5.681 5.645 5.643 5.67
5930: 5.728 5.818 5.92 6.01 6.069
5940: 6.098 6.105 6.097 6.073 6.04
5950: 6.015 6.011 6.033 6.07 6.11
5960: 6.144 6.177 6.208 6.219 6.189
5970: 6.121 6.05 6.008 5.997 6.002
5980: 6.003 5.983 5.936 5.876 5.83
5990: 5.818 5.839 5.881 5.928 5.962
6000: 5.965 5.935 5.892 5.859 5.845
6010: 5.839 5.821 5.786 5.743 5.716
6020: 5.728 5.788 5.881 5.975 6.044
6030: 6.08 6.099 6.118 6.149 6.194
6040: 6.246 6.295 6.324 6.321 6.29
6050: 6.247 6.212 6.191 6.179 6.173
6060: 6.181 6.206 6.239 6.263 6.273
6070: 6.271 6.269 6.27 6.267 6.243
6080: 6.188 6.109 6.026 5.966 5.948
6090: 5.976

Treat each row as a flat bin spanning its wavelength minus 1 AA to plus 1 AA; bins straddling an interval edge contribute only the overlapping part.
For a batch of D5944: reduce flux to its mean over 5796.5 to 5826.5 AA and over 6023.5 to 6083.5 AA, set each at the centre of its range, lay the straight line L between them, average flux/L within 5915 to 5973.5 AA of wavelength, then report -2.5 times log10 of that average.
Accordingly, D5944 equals 0.03 mag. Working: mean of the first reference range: 6.13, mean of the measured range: 5.98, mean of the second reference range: 6.19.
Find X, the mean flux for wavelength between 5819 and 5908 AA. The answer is 5.78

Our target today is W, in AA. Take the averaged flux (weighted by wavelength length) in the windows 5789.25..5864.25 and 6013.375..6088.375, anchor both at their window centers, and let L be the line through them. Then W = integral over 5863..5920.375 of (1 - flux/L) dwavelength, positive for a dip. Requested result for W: 4.0 AA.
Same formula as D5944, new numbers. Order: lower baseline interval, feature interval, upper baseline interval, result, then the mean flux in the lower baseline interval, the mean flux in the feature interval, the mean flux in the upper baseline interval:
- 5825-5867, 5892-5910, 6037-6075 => 0.111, 5.97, 5.45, 6.24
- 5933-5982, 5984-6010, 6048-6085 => 0.043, 6.07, 5.89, 6.21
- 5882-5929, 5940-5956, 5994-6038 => -0.076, 5.48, 6.06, 5.92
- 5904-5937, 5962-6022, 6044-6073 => 0.020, 5.83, 5.93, 6.24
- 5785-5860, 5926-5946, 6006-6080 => 0.024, 6.03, 5.94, 6.1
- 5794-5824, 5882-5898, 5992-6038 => 0.215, 6.1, 4.95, 5.92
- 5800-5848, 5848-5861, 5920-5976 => 0.061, 6.11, 5.75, 5.99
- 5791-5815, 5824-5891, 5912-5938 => 0.015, 6.03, 5.85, 5.81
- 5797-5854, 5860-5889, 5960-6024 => 0.047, 6.07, 5.78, 5.94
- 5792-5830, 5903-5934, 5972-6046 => 0.040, 6.13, 5.82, 5.96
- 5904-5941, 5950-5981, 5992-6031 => -0.040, 5.86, 6.09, 5.88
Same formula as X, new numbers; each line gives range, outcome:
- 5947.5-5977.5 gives 6.09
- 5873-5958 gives 5.7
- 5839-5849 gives 5.92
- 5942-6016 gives 5.99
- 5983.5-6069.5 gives 6.03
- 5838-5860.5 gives 5.83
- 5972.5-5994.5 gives 5.93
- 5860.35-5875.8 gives 6.12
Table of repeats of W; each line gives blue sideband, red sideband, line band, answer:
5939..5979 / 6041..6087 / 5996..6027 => 1.5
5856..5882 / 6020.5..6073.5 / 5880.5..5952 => 4.4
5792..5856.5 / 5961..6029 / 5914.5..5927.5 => 0.5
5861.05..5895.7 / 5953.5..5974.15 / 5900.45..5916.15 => -0.3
